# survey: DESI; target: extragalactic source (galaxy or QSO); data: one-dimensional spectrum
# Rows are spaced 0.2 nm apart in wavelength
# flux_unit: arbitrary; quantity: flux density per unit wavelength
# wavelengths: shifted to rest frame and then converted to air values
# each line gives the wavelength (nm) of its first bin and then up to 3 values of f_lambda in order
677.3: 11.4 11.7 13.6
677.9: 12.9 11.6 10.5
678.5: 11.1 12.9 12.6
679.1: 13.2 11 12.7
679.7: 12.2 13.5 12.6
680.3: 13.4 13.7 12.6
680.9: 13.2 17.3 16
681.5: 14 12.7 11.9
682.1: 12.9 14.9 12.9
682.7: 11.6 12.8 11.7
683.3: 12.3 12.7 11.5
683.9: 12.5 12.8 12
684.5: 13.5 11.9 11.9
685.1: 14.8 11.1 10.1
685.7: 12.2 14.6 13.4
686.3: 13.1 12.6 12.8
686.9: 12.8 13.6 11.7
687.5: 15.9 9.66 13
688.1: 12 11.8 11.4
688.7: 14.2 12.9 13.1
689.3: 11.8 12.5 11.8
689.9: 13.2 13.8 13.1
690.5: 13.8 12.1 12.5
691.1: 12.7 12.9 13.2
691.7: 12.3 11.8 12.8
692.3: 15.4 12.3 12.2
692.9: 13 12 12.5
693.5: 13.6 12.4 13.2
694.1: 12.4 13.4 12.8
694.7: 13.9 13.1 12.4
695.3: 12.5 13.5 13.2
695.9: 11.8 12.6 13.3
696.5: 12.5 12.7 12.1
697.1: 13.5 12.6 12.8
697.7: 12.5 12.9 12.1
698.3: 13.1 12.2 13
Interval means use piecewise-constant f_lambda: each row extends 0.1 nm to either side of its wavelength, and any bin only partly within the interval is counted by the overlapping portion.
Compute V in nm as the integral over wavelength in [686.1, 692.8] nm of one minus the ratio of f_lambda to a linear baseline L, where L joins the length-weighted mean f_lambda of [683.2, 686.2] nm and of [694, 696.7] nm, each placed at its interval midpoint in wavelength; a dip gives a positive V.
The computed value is -0.05 nm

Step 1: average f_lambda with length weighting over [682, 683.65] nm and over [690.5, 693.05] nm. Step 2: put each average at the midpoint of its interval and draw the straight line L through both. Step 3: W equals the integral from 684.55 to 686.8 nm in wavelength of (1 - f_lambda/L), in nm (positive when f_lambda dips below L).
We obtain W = 0.02 nm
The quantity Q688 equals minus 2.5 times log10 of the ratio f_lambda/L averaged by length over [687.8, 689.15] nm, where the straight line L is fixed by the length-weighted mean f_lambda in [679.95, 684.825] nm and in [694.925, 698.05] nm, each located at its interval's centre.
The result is 0.03 mag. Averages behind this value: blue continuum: 13.1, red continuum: 12.7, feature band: 12.6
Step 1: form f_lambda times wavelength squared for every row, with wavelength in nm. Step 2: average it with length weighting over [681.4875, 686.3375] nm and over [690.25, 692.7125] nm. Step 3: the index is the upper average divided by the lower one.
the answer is 1.0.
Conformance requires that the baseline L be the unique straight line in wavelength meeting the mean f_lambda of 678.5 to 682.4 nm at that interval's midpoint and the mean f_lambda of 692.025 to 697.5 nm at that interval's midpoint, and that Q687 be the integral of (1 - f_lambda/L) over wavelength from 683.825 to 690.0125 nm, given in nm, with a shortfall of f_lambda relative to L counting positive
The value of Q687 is 0.23 nm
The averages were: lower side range 13.3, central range 12.6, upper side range 12.9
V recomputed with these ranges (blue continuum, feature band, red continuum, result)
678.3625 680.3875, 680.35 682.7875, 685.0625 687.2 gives -0.21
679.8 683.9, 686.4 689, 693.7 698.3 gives 0.08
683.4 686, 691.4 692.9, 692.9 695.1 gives -0.01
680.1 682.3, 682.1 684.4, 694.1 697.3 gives 0.19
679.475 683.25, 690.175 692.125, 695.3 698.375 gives 0.03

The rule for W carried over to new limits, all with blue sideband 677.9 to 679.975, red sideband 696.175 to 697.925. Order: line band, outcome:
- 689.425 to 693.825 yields -0.08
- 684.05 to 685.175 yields -0.04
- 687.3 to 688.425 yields 0.01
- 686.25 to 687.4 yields -0.03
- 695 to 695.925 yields 0.00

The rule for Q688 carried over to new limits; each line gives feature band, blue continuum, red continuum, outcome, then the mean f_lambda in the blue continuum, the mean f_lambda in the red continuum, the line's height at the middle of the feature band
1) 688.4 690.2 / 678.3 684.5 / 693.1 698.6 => 0.01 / 12.9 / 12.8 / 12.8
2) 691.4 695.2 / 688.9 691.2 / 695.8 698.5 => -0.01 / 12.8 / 12.6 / 12.7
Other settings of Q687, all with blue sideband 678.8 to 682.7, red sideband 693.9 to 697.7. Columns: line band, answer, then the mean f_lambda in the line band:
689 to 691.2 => 0.041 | 12.8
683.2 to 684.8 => 0.096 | 12.4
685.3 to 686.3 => 0.050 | 12.5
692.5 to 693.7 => 0.029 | 12.6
